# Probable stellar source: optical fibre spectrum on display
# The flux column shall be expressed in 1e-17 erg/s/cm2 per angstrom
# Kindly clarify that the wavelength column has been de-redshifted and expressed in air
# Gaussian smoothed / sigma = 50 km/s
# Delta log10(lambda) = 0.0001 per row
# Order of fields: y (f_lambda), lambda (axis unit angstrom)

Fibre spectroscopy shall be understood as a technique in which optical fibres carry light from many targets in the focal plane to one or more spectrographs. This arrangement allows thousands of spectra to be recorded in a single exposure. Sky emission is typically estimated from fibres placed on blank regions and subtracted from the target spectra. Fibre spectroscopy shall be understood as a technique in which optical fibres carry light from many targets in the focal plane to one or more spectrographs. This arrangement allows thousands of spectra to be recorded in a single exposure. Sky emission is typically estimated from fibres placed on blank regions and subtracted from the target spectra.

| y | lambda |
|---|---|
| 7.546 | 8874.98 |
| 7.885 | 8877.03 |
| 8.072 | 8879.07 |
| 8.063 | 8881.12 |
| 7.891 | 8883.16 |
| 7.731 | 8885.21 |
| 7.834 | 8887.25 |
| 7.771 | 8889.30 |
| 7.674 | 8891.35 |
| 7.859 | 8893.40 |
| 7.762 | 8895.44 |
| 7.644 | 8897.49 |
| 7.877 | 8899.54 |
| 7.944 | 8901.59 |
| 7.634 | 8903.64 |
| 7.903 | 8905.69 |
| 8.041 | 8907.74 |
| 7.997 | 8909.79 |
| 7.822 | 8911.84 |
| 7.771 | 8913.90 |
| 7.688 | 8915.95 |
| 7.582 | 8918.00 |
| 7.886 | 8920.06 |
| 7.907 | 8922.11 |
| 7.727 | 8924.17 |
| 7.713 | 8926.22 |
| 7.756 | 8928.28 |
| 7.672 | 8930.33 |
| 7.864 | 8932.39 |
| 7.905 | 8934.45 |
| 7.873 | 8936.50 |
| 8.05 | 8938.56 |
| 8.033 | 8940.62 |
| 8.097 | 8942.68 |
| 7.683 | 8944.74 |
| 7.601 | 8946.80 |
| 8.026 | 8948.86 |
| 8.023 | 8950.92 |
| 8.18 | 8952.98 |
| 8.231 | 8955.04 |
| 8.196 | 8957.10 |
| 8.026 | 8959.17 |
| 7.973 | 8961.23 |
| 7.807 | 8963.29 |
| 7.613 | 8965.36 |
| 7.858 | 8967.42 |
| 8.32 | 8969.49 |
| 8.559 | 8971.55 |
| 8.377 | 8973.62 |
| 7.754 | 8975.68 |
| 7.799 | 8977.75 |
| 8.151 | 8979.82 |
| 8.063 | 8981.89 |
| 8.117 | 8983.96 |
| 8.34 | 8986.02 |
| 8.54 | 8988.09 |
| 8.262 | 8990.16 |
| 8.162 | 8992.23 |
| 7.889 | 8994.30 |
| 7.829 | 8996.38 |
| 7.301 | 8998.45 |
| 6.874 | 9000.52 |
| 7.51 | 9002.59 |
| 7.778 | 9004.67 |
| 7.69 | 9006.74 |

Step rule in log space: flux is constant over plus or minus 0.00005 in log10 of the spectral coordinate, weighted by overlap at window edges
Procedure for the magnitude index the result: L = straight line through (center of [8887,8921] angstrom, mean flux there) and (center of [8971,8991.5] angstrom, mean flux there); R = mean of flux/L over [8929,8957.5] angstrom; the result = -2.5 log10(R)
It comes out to 0.01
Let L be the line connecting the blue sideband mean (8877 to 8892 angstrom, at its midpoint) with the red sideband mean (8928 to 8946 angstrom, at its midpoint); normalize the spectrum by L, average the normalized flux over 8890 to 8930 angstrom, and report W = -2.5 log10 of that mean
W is 0.01 mag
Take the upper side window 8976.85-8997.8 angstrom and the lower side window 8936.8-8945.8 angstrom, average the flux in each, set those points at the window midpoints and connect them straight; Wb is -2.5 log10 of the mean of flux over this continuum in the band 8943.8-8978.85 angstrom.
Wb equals 0.00 mag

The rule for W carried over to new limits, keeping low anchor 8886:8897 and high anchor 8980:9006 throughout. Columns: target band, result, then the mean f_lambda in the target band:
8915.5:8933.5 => 0.008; 7.76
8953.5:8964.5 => -0.026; 8.04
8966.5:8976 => -0.046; 8.21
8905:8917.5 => -0.008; 7.86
